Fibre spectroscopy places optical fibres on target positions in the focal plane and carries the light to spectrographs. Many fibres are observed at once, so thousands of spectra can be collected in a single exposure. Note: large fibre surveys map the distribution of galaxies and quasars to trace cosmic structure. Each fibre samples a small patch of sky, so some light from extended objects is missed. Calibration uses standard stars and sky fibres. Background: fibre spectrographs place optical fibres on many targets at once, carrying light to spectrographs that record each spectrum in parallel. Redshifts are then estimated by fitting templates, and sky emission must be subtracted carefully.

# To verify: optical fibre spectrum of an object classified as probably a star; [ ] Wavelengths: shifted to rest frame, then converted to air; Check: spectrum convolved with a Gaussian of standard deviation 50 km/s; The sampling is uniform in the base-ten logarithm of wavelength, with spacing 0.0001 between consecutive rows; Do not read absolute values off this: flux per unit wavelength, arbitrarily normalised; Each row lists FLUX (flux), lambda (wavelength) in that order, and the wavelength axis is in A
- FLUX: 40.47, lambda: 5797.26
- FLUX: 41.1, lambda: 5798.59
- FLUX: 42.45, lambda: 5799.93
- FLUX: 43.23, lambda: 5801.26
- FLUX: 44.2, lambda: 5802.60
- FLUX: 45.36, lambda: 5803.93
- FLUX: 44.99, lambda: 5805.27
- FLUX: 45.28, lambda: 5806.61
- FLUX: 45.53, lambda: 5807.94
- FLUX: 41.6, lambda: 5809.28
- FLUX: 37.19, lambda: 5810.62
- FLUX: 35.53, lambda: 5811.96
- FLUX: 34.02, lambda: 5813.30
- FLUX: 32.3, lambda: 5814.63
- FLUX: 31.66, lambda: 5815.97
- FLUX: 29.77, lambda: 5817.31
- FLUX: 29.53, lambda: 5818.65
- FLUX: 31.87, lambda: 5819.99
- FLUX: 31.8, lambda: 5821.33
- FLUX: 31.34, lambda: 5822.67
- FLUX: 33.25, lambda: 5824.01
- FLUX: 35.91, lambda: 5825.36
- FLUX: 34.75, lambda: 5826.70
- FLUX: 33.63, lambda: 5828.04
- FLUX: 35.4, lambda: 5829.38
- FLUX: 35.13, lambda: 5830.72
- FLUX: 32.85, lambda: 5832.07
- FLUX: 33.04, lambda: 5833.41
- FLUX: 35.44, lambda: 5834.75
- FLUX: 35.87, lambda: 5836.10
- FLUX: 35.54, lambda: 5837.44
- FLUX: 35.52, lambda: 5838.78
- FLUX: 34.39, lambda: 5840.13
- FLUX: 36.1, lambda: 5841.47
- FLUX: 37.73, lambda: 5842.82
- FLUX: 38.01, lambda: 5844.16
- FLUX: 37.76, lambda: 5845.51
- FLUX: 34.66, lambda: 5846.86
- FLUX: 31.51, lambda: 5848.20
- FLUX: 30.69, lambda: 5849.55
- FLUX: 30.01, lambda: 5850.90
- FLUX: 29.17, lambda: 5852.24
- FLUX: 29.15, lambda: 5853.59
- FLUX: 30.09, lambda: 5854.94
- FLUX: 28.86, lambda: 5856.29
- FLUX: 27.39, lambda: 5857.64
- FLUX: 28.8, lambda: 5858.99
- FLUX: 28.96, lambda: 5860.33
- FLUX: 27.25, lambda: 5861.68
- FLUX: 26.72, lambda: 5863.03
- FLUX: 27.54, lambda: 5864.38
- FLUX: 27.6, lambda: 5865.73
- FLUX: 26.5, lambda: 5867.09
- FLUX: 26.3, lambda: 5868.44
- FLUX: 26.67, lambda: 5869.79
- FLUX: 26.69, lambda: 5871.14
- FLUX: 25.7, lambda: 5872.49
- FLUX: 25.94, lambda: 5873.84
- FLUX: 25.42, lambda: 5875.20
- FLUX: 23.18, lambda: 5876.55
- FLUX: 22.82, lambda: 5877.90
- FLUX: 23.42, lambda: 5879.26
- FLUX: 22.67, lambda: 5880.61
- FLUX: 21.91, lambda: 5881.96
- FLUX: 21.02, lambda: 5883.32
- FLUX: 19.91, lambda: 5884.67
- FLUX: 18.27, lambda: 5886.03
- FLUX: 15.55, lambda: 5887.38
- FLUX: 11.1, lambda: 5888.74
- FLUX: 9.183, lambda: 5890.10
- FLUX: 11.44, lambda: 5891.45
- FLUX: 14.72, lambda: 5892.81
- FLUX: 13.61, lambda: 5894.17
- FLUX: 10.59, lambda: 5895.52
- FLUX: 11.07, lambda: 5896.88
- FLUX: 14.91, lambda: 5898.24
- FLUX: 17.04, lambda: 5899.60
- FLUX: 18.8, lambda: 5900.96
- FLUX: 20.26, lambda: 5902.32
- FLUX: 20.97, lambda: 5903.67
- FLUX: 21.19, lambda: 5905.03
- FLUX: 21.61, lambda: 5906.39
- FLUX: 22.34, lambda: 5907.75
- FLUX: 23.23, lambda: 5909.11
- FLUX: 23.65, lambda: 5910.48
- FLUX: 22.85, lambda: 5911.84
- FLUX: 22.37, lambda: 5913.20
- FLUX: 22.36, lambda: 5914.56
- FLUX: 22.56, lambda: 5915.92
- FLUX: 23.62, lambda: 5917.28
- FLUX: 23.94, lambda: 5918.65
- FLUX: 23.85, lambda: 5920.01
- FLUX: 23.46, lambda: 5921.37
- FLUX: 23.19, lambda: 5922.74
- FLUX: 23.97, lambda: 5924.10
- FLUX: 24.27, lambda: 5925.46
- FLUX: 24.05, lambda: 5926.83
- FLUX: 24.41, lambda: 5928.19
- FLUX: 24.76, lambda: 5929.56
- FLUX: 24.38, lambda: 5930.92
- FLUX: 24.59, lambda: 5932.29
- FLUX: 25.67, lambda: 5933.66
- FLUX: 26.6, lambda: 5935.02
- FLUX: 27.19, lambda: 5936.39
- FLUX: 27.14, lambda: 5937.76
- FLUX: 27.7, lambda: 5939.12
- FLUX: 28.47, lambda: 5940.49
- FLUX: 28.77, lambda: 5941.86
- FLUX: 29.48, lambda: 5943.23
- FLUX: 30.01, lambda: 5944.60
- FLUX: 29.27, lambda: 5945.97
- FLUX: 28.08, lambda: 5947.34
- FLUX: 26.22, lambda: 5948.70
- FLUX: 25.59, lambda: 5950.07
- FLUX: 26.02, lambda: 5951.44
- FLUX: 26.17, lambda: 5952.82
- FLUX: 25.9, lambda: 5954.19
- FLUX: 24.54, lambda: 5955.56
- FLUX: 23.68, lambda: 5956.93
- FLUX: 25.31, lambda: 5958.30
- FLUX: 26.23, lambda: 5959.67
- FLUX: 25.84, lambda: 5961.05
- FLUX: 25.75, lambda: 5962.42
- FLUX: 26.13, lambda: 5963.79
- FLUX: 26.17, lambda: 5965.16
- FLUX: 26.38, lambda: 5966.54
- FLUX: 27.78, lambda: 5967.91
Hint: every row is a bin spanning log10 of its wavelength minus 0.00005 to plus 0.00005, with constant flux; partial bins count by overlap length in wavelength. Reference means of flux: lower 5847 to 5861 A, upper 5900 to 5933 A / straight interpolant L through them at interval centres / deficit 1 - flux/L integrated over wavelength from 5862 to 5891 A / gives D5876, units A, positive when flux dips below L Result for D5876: 5.1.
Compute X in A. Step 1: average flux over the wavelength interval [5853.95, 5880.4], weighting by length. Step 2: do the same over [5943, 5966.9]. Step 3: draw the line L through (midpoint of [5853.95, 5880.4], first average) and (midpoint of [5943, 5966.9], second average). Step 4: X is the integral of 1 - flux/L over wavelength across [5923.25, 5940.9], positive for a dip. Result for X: 0.6 A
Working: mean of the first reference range 26.6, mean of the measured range 25.6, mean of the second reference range 26.4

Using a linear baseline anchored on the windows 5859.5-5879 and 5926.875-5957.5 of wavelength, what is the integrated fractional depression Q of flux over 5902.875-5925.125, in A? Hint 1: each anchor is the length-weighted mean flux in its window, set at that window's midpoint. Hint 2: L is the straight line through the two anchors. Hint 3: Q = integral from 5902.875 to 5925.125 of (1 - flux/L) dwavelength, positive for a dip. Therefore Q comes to 3.0 A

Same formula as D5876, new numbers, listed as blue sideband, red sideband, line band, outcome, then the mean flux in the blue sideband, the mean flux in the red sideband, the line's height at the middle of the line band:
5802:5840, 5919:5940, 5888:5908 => 8.7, 36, 25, 28.2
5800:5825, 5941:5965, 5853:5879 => 5.0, 37.2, 26.7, 33.2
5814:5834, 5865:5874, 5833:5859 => -2.9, 32.8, 26.5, 29.8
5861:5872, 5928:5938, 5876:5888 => 2.5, 26.9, 25.6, 26.6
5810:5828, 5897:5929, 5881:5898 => 6.7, 33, 21.9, 24.7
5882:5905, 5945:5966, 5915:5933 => -2.6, 15.9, 26.1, 20.9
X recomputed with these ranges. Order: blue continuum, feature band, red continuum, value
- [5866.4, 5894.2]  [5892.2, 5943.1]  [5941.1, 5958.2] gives 3.9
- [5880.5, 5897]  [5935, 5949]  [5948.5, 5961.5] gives -2.8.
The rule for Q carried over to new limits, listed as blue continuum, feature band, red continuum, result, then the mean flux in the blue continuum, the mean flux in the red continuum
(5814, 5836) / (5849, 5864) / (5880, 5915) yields -1.3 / 33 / 18.1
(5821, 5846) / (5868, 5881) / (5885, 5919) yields 0.0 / 34.9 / 18.3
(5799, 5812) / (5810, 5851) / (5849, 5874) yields 2.1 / 42.8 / 27.9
